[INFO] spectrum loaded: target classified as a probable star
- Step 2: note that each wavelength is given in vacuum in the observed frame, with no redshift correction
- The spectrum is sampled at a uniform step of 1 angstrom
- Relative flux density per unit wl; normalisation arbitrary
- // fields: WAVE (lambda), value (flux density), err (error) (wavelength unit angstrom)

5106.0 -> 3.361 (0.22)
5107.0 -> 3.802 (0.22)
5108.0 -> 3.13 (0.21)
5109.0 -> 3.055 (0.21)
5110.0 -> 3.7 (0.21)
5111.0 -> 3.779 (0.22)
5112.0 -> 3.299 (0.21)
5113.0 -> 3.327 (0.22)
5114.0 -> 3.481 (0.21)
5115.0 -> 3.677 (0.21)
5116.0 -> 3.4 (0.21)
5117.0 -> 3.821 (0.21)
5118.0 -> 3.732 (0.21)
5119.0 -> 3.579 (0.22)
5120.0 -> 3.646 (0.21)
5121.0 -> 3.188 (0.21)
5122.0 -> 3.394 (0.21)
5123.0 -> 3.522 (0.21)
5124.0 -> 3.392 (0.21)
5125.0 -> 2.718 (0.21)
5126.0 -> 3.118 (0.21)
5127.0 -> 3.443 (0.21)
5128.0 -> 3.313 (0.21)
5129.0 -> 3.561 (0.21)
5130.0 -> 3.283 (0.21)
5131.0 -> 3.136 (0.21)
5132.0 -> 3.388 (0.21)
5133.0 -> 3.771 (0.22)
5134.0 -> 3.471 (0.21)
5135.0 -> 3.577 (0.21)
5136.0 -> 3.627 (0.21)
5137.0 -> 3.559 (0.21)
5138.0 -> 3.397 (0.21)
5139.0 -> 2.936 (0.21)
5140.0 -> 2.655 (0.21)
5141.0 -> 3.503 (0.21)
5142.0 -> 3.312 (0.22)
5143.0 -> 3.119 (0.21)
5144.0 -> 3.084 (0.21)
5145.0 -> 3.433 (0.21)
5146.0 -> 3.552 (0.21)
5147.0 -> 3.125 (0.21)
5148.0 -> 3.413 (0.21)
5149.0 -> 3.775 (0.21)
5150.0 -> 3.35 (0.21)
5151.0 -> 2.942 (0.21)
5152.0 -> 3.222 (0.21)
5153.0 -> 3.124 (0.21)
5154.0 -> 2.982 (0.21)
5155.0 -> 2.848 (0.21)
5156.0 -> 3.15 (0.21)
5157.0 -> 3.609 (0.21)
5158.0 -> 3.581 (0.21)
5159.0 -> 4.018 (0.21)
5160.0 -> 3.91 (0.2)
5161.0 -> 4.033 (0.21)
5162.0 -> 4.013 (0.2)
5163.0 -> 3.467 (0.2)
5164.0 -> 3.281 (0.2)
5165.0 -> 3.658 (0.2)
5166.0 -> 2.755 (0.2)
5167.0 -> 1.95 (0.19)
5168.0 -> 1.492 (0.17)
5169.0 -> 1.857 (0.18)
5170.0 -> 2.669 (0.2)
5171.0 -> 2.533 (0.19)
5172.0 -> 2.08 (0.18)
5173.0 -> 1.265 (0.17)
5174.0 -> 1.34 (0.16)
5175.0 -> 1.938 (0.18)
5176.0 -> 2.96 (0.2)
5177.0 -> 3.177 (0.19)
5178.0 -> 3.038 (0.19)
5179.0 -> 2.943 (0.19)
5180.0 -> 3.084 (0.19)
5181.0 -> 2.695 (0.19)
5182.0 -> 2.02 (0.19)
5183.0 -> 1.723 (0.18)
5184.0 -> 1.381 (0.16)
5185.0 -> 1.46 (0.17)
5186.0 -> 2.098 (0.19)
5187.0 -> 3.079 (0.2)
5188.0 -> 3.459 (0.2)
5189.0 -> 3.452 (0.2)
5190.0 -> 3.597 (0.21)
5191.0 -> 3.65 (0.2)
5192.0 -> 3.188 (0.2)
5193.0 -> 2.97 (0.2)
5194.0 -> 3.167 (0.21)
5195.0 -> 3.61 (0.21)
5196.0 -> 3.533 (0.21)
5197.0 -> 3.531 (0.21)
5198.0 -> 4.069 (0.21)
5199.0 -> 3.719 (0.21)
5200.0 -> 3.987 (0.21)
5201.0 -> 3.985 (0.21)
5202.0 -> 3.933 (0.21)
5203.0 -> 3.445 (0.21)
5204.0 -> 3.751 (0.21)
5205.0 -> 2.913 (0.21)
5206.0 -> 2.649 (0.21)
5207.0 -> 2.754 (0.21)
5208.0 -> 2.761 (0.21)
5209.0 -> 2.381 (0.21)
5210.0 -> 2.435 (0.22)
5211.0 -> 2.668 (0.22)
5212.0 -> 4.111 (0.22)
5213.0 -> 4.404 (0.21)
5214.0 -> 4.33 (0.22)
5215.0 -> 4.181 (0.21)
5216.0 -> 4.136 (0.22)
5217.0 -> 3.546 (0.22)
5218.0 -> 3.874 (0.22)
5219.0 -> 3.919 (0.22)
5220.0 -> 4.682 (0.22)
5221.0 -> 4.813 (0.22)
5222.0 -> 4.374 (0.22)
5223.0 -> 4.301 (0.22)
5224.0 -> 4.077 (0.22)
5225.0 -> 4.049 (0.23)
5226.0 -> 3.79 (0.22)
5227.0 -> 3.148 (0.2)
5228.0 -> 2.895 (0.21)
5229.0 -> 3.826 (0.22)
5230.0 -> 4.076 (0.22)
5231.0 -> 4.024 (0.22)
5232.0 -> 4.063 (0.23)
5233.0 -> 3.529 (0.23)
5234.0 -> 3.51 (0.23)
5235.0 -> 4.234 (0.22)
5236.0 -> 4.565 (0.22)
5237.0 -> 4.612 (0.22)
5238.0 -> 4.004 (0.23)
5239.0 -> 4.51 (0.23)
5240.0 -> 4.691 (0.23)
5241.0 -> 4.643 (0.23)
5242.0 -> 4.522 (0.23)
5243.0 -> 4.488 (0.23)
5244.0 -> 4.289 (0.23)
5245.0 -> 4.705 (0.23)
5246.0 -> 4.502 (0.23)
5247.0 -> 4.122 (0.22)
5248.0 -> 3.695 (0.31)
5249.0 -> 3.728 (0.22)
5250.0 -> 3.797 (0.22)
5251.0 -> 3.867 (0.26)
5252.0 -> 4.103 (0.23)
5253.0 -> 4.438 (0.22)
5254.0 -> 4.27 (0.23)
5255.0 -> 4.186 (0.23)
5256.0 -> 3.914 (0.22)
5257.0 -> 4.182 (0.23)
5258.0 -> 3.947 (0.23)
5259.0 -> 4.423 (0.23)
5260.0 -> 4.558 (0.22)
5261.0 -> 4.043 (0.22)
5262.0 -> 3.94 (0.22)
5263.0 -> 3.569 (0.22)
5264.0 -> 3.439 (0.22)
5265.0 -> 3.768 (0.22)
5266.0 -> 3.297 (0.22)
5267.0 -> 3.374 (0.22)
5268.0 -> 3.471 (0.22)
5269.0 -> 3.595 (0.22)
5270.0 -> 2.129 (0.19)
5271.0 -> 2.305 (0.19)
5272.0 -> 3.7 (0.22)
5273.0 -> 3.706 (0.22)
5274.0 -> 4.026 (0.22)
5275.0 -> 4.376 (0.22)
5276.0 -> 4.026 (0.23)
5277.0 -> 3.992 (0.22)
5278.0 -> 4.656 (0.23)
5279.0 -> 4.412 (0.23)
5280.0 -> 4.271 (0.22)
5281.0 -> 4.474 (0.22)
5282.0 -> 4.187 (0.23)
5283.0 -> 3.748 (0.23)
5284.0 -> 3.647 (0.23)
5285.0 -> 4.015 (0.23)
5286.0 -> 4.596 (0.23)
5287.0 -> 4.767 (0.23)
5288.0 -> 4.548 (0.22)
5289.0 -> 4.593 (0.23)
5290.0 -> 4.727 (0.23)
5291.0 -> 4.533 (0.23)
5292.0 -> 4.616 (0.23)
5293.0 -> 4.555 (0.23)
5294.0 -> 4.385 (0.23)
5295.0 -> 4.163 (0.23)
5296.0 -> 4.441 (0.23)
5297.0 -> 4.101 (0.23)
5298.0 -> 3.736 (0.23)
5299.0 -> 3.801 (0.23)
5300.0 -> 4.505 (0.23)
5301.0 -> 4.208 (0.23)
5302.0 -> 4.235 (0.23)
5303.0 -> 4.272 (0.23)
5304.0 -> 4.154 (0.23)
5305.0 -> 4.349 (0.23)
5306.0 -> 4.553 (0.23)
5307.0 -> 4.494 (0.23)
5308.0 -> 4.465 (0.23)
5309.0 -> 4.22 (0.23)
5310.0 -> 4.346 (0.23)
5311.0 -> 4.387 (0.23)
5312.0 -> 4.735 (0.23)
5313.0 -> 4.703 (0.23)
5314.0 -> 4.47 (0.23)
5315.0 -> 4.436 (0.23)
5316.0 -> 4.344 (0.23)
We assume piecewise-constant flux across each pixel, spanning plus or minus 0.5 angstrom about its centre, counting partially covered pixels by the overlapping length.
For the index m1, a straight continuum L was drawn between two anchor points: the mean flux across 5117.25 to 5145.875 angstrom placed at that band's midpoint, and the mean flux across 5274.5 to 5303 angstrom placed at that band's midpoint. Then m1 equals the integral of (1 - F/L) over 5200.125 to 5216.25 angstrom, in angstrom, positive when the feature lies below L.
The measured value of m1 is 1.64 angstrom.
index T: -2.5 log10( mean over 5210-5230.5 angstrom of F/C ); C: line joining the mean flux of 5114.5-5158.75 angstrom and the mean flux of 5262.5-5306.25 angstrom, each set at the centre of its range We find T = -0.05 mag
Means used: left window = 3.35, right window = 4.04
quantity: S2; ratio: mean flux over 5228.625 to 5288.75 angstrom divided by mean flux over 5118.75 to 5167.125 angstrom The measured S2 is 1.20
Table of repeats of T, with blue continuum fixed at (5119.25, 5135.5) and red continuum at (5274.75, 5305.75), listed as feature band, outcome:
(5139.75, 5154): 0.07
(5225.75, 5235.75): 0.07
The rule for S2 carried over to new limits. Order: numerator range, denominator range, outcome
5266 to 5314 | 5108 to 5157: 1.24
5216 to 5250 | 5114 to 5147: 1.22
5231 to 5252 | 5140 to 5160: 1.26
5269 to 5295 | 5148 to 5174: 1.37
